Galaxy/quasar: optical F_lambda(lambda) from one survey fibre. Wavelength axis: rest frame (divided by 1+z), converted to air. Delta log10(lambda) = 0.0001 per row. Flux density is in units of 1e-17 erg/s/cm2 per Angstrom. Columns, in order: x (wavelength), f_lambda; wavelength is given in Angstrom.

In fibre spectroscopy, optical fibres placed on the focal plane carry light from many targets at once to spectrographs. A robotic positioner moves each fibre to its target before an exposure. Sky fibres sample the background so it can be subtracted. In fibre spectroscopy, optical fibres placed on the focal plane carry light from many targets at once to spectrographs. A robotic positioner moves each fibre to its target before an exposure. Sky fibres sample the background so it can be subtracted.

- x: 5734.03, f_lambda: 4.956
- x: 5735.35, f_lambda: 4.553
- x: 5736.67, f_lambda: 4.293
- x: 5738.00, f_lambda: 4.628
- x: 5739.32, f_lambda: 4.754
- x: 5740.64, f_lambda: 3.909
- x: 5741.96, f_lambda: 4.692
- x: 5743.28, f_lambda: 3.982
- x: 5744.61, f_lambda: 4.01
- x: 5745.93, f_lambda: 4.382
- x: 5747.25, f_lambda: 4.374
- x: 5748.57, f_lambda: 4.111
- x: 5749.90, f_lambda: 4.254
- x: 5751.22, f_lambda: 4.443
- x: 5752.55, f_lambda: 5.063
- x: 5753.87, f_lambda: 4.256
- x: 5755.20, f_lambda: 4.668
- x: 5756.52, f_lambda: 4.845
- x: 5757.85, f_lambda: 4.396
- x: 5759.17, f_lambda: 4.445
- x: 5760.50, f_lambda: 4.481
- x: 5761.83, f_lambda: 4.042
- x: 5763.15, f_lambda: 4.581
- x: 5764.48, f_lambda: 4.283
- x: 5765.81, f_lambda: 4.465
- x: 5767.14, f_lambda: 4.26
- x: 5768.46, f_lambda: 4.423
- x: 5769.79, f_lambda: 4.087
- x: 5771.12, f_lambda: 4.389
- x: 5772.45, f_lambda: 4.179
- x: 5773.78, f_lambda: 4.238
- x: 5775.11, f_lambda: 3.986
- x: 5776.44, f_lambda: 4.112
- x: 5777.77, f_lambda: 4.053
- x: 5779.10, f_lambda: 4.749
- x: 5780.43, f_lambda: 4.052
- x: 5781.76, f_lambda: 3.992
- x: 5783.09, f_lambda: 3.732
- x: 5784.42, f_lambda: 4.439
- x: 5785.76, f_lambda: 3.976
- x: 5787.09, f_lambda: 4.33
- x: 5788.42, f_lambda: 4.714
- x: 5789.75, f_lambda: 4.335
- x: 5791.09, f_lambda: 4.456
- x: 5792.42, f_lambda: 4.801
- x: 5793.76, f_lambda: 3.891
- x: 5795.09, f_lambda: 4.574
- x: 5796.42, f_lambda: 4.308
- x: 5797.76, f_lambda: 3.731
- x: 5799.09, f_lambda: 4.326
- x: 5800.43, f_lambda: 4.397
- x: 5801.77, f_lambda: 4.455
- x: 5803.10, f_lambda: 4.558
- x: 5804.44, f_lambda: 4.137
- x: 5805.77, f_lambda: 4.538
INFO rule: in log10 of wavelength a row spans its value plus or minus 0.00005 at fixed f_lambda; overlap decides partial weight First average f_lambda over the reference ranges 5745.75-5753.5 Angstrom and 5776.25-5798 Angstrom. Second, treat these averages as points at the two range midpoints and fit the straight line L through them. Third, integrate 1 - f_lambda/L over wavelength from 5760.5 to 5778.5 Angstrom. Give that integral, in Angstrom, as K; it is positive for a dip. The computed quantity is 0.40 Angstrom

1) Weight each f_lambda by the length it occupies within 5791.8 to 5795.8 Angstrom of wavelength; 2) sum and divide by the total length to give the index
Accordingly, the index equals 4.42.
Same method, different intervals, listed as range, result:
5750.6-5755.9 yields 4.61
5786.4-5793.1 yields 4.52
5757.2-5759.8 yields 4.43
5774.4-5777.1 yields 4.05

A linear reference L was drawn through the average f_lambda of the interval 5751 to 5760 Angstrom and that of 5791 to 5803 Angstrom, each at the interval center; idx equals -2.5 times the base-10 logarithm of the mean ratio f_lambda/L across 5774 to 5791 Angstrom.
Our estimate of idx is 0.052 mag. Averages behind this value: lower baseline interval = 4.59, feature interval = 4.21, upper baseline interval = 4.33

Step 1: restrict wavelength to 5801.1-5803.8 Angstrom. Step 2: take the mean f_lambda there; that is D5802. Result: 4.5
